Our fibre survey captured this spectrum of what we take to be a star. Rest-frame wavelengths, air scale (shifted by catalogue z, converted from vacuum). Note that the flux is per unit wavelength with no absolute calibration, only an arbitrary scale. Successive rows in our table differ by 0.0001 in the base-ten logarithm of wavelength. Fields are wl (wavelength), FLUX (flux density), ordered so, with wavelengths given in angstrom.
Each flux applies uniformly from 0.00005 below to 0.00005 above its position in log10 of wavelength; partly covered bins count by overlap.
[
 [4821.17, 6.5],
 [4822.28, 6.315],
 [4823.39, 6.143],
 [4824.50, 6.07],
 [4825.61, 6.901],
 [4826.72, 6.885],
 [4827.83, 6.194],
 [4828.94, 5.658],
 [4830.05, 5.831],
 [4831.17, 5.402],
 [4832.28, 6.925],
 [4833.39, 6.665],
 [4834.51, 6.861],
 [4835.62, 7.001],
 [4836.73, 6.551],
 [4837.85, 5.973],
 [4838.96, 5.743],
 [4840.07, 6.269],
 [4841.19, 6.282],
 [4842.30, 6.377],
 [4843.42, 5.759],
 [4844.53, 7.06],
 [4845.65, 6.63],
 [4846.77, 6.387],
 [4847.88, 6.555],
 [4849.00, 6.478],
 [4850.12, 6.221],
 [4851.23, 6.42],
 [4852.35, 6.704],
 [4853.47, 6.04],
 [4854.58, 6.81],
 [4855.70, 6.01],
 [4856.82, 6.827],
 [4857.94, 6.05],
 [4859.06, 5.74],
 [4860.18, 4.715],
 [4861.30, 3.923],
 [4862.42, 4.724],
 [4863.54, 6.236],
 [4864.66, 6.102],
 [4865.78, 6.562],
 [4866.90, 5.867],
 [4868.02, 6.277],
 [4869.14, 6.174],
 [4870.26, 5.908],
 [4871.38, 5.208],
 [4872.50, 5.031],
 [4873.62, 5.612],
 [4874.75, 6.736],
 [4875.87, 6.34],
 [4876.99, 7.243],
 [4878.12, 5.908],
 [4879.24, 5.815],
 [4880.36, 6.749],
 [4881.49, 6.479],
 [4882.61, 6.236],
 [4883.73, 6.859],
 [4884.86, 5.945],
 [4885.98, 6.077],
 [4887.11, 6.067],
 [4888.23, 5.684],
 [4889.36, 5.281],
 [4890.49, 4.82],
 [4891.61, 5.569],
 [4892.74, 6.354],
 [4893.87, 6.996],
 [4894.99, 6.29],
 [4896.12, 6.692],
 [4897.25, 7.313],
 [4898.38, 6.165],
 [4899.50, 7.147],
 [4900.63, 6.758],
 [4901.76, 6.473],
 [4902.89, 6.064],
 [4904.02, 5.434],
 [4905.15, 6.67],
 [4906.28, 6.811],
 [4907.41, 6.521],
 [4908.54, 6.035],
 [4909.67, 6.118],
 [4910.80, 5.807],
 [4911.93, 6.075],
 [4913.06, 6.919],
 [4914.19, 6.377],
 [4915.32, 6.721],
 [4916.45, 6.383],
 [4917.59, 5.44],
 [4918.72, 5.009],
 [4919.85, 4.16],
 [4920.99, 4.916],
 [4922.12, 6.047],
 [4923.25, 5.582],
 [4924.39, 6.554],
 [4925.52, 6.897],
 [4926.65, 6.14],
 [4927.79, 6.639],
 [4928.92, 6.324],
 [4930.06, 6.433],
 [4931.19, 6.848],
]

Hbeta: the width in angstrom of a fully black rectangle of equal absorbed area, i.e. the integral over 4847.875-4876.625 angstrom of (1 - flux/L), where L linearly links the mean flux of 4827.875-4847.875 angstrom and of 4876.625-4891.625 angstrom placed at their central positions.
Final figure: 1.0 angstrom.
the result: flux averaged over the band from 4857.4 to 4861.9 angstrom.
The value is 5.1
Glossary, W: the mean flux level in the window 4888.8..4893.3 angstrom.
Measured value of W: 5.5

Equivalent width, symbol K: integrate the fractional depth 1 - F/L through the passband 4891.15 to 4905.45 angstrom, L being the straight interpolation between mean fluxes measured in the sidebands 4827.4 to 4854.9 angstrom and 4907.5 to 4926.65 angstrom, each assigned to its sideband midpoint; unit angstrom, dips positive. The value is -0.94 angstrom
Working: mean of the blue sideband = 6.35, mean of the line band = 6.46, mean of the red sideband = 5.96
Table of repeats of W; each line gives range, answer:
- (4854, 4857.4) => 6.55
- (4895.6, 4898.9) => 6.72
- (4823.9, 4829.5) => 6.35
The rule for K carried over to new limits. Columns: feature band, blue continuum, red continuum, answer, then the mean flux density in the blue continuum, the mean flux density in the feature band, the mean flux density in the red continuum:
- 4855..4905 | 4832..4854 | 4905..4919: 2.1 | 6.44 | 6.06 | 6.23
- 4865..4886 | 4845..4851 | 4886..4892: -1.2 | 6.46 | 6.16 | 5.53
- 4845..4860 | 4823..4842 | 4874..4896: -0.2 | 6.32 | 6.33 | 6.19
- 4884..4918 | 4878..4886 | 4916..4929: -1.0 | 6.3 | 6.24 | 5.82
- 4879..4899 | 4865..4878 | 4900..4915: 0.0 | 6.08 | 6.2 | 6.32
